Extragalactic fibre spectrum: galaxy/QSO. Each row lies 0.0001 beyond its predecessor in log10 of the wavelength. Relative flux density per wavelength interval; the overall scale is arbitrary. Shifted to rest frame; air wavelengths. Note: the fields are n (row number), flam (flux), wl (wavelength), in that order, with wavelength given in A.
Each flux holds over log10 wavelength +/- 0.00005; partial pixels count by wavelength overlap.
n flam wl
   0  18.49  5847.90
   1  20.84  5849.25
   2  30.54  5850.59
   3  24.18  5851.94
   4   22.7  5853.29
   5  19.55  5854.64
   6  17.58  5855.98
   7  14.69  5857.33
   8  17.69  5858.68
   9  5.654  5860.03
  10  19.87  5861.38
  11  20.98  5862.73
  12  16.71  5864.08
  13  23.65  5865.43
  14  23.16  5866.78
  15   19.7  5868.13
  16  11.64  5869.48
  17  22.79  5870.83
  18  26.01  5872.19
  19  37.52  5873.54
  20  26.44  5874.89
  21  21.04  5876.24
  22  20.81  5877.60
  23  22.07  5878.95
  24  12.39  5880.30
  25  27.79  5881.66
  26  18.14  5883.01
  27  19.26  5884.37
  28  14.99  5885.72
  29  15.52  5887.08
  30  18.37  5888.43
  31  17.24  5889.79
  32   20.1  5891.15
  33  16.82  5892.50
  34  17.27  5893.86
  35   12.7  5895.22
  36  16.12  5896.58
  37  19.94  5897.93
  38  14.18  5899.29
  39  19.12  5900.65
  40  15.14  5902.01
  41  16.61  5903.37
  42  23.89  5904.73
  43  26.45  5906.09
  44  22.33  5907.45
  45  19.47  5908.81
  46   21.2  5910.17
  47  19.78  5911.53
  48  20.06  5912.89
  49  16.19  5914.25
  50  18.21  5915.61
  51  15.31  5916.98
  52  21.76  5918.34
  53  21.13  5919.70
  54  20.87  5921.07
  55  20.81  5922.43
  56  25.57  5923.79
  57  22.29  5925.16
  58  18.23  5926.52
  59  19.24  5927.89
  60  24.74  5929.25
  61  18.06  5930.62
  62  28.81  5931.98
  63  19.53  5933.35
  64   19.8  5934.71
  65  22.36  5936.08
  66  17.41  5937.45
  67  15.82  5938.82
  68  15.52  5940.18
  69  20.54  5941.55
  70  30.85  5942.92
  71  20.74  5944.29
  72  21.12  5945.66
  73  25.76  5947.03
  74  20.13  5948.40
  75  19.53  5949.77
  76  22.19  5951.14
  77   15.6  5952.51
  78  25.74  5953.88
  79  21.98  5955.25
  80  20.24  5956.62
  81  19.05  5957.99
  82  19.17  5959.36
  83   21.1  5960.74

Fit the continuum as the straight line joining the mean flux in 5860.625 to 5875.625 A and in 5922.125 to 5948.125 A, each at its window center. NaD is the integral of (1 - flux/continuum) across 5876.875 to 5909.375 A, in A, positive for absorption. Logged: 5.1 A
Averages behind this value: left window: 22.5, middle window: 18.6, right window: 21.4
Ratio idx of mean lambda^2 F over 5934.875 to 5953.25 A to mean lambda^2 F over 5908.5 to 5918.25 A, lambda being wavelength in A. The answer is 1.11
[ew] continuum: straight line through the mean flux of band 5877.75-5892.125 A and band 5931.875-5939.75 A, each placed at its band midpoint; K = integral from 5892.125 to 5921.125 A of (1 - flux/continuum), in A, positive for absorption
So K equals 0.5 A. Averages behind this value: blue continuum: 18.6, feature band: 18.8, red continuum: 19.9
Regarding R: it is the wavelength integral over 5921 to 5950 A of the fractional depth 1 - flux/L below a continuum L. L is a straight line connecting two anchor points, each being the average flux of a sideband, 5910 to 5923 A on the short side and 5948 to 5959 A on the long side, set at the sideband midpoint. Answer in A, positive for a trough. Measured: -1.9 A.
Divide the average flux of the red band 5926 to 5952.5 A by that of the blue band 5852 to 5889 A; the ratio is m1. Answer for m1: 1.0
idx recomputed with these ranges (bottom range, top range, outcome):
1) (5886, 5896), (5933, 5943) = 1.19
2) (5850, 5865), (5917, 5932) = 1.14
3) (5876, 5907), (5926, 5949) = 1.16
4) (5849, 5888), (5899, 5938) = 1.01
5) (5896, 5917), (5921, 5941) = 1.09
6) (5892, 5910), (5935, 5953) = 1.13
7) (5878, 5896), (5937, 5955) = 1.19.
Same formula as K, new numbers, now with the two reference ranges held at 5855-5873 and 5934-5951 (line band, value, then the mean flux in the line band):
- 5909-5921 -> 0.46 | 19.3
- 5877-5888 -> 0.17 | 18.9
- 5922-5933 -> -0.94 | 22.2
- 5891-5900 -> 1.37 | 16.5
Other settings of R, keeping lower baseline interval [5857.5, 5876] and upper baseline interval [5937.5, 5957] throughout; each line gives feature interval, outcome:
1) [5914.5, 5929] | 0.4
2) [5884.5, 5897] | 2.5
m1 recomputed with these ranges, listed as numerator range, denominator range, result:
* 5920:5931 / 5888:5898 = 1.24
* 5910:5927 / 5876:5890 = 1.07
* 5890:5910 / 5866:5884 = 0.84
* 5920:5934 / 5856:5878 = 1.07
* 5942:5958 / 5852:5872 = 1.18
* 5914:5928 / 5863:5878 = 0.89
